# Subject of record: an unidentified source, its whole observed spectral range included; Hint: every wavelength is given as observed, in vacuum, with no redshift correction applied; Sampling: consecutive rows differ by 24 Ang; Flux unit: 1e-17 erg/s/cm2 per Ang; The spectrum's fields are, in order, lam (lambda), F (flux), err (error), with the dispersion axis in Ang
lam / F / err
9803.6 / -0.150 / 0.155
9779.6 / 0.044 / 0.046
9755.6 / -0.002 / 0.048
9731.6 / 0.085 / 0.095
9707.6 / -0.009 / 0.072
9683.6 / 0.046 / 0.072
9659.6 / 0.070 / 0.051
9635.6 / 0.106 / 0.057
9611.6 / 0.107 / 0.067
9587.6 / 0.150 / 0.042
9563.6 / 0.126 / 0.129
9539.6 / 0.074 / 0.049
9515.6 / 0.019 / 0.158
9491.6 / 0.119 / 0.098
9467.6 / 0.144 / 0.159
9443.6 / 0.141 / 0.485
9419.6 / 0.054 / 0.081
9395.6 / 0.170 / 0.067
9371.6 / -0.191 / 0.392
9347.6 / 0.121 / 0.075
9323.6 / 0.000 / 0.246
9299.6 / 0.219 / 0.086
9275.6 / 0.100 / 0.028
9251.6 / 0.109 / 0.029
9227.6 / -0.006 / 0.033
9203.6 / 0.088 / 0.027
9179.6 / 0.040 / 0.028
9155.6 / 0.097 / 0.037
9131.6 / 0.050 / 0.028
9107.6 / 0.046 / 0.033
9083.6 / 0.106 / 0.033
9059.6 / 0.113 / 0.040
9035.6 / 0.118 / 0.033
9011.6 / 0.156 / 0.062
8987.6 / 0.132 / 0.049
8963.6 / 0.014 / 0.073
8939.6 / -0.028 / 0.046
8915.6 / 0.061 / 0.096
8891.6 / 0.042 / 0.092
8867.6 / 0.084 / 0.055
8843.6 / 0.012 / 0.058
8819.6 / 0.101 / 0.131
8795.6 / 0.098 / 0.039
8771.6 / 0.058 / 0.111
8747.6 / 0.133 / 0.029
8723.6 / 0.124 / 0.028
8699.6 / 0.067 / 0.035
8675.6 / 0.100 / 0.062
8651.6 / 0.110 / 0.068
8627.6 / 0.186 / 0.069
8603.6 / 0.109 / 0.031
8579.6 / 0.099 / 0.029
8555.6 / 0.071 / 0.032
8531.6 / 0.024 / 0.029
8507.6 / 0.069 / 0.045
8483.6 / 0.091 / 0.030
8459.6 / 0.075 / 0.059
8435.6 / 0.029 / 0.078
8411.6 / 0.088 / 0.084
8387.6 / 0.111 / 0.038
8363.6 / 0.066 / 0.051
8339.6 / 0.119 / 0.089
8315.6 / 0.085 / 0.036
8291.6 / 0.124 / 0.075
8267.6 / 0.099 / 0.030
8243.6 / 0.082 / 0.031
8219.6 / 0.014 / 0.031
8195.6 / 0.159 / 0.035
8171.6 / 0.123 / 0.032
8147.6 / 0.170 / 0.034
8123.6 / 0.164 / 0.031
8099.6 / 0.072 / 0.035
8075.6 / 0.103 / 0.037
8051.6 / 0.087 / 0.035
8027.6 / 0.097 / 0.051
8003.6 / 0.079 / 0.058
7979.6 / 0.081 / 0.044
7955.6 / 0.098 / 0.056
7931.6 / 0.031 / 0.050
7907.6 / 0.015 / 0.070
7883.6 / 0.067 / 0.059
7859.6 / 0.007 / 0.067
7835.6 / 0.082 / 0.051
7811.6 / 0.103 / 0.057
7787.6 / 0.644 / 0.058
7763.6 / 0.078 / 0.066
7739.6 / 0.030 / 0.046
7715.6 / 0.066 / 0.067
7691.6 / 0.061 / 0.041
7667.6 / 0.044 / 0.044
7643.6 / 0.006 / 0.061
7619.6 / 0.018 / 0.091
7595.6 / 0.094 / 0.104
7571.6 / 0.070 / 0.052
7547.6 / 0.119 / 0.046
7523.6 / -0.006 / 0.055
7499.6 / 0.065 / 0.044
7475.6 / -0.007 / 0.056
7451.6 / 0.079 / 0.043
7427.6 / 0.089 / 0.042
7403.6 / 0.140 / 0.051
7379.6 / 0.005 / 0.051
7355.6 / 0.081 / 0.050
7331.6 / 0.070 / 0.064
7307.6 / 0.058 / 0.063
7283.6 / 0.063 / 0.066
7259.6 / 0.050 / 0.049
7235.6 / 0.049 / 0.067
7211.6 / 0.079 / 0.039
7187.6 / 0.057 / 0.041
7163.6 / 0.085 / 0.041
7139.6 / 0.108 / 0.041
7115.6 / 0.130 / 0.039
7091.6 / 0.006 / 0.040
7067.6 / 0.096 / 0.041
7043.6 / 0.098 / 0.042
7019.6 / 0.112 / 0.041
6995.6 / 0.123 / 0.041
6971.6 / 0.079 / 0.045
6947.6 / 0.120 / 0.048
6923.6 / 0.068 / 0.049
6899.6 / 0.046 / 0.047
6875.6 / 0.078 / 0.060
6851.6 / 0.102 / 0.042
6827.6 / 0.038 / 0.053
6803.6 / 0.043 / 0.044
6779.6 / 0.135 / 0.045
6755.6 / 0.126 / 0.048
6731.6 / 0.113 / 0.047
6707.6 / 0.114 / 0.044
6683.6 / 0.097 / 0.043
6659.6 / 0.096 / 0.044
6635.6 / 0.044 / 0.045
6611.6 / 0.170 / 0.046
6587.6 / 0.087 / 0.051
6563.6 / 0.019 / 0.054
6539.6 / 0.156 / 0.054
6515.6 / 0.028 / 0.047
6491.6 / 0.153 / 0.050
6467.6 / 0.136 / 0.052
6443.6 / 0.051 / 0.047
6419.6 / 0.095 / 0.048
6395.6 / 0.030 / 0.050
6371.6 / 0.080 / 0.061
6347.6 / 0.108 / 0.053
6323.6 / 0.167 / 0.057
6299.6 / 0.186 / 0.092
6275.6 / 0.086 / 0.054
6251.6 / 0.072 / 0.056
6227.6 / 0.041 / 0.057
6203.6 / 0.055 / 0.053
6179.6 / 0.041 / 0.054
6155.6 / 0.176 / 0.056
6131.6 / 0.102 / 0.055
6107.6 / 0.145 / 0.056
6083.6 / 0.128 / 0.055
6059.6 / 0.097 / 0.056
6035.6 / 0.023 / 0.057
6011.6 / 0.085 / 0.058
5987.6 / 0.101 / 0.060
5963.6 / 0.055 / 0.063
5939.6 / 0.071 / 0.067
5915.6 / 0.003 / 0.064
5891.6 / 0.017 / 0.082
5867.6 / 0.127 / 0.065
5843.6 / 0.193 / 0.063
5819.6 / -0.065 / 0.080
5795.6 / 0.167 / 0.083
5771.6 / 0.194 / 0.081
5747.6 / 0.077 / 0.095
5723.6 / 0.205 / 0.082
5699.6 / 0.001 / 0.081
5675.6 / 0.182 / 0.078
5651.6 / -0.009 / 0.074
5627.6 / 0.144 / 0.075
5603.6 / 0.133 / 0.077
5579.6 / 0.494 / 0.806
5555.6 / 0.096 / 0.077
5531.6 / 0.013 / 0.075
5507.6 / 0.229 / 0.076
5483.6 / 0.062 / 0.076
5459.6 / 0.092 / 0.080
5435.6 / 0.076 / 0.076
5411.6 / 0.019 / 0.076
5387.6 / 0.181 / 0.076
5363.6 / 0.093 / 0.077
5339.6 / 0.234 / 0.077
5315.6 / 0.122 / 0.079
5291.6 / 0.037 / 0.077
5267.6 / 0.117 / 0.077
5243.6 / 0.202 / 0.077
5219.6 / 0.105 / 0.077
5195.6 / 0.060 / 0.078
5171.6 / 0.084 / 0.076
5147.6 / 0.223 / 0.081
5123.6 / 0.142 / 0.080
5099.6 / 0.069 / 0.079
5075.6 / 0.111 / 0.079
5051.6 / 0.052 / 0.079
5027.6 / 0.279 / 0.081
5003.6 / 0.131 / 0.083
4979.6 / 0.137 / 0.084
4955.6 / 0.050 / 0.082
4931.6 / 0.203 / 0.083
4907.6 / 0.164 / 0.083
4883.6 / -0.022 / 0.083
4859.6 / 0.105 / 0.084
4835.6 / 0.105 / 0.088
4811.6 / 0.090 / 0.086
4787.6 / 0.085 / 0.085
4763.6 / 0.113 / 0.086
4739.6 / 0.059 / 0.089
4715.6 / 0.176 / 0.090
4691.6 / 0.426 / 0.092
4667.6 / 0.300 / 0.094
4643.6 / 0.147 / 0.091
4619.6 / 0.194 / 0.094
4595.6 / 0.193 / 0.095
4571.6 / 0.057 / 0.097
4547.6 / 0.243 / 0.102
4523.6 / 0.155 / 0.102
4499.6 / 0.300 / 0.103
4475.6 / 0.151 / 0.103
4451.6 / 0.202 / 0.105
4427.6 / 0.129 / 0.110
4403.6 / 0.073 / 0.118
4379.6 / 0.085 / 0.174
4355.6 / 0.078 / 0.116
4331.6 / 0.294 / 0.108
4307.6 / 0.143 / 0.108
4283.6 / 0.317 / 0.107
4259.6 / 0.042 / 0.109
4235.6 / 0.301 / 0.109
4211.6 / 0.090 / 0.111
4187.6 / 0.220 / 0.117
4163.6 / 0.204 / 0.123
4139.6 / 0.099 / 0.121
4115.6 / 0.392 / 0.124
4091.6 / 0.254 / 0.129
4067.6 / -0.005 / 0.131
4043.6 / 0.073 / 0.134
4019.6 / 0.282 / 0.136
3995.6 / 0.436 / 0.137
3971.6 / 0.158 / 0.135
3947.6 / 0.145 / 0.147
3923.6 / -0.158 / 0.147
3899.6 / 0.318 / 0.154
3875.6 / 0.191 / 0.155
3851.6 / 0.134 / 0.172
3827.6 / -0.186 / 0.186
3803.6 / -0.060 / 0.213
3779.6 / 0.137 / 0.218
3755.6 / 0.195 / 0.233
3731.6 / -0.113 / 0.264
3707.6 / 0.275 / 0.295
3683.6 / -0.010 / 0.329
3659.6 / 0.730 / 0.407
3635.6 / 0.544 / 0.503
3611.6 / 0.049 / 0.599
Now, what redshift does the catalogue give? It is 1.09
